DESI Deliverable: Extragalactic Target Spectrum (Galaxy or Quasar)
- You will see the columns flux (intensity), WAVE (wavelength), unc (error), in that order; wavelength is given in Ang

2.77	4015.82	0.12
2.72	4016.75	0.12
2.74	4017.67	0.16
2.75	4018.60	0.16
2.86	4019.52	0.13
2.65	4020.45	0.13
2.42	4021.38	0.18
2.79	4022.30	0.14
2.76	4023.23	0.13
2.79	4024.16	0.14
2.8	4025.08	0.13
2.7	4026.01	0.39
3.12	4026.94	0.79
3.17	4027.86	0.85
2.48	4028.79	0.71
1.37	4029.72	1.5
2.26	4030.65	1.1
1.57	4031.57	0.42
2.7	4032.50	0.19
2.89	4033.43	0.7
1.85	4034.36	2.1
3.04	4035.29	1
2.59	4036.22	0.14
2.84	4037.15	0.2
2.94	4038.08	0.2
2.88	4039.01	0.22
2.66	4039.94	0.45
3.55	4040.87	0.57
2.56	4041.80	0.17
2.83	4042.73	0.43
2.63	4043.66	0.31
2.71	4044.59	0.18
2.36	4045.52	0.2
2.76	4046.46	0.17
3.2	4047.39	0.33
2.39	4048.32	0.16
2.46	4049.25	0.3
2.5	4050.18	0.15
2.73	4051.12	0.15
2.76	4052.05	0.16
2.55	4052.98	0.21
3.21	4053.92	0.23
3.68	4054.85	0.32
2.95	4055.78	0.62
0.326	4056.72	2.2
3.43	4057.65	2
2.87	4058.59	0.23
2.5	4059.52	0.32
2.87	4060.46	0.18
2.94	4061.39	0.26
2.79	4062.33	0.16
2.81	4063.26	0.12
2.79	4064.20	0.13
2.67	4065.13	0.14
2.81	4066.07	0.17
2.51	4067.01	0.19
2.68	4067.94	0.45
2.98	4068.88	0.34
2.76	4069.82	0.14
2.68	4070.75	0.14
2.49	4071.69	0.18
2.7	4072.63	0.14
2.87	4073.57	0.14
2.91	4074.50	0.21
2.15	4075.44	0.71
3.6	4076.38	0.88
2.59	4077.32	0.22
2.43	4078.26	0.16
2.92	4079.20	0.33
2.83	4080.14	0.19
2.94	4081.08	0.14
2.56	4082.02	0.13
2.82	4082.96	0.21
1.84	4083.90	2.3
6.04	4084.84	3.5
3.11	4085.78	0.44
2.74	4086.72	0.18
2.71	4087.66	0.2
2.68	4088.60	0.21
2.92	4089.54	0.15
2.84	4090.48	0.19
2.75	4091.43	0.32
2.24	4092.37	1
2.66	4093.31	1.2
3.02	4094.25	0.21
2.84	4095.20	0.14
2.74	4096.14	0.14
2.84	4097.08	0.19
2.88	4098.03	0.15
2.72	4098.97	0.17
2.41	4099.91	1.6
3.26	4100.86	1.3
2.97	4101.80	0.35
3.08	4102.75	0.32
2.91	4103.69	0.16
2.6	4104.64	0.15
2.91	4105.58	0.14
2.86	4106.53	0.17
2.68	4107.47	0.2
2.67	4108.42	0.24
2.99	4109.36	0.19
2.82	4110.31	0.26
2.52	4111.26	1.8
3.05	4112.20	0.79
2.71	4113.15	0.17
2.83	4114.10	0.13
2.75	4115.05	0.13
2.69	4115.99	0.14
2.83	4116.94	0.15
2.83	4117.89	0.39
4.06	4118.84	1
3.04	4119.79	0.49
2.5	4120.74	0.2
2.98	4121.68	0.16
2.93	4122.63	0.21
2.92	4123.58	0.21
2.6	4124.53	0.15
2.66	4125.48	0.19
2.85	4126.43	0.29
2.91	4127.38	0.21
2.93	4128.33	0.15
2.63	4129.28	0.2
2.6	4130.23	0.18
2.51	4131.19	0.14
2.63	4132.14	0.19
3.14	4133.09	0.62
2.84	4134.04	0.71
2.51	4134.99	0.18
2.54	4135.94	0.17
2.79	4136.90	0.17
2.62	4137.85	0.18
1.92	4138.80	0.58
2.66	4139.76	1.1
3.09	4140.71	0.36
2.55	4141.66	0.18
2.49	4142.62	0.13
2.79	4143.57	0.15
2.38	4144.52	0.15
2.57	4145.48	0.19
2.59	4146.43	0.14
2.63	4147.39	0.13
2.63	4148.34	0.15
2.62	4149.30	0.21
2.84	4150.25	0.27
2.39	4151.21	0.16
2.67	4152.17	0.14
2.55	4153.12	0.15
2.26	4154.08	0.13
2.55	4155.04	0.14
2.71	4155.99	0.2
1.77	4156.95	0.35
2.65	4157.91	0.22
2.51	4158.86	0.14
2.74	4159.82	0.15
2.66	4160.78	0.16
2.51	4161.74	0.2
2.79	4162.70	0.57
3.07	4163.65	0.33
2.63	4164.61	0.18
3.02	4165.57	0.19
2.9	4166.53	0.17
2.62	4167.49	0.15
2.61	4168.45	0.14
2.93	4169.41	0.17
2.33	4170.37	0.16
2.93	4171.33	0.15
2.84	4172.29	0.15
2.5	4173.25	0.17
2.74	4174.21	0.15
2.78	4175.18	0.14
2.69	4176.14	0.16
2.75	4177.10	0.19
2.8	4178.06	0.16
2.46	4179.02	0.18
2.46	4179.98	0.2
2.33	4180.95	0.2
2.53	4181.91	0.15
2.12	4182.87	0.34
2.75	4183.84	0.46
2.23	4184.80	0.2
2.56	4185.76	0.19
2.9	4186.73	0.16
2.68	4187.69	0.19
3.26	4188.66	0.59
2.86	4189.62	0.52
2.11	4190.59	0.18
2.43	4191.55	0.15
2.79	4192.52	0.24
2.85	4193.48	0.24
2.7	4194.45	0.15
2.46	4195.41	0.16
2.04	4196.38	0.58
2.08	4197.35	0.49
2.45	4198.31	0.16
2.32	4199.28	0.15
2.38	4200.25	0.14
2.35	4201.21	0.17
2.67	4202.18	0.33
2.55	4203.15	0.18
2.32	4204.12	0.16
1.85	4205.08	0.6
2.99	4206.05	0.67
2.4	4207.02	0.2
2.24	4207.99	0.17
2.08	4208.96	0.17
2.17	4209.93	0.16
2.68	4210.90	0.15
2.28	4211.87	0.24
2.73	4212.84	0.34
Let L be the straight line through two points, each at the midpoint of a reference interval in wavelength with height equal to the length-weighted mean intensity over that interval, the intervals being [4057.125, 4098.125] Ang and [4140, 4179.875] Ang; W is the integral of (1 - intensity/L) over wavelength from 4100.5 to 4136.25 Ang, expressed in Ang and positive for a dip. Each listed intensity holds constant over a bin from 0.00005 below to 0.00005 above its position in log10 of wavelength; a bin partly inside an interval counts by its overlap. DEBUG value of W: -1.24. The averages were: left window 2.83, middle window 2.84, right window 2.65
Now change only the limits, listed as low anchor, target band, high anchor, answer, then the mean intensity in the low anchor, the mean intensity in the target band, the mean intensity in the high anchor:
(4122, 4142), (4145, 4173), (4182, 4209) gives -0.26 Ang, 2.71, 2.64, 2.49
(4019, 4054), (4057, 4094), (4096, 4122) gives -0.67 Ang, 2.66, 2.82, 2.86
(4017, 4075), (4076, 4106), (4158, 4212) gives -2.65 Ang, 2.69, 2.89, 2.57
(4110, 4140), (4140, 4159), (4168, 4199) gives 0.94 Ang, 2.77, 2.57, 2.59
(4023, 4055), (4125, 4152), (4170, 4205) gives -0.63 Ang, 2.68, 2.65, 2.55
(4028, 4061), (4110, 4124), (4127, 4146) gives -1.32 Ang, 2.63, 2.9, 2.65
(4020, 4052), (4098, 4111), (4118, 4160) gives -0.81 Ang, 2.65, 2.83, 2.68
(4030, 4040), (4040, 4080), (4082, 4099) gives -0.50 Ang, 2.54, 2.74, 2.91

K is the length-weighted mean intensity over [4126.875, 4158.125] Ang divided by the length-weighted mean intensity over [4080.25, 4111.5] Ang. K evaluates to 0.91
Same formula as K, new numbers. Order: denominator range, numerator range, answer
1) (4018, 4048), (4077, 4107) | 1.07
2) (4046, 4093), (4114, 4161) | 0.96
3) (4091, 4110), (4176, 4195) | 0.93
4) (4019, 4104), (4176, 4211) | 0.90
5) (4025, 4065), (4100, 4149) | 1.04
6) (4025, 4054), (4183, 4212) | 0.94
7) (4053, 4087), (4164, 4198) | 0.93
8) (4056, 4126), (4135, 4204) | 0.92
